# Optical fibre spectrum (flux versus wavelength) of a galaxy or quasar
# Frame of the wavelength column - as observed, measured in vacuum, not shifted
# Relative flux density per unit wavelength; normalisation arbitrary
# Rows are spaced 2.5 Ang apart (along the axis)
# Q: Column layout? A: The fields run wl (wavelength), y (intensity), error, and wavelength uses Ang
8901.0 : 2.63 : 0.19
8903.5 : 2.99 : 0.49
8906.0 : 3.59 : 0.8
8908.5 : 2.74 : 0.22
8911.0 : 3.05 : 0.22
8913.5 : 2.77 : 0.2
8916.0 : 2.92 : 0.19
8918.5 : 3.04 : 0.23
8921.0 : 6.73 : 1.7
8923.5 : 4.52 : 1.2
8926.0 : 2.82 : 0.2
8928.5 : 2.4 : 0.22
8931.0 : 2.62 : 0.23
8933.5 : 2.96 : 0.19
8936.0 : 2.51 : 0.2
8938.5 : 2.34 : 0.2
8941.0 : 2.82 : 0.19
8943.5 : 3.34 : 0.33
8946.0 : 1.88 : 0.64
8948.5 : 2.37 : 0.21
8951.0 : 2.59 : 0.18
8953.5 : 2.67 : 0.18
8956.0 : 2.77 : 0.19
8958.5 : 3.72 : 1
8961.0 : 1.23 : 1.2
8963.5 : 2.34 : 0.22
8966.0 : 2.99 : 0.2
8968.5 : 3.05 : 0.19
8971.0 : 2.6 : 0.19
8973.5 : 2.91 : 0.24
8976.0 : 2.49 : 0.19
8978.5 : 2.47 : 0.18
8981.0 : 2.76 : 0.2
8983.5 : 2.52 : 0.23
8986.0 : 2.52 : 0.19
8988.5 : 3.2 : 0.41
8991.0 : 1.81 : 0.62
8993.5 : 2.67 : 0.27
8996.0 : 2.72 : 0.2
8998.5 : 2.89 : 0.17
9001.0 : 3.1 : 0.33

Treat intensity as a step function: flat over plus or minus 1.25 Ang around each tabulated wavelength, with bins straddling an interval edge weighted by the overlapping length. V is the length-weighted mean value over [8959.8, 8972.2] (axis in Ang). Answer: 2.45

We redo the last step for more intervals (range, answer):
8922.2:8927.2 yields 3.71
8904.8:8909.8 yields 3.16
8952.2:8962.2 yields 2.6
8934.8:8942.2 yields 2.56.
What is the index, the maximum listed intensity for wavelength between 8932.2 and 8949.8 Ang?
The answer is 3.34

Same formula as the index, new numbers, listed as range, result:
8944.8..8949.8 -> 2.37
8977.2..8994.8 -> 3.2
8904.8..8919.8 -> 3.59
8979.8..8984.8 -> 2.76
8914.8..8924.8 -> 6.73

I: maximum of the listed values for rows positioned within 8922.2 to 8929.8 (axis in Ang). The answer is 4.52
